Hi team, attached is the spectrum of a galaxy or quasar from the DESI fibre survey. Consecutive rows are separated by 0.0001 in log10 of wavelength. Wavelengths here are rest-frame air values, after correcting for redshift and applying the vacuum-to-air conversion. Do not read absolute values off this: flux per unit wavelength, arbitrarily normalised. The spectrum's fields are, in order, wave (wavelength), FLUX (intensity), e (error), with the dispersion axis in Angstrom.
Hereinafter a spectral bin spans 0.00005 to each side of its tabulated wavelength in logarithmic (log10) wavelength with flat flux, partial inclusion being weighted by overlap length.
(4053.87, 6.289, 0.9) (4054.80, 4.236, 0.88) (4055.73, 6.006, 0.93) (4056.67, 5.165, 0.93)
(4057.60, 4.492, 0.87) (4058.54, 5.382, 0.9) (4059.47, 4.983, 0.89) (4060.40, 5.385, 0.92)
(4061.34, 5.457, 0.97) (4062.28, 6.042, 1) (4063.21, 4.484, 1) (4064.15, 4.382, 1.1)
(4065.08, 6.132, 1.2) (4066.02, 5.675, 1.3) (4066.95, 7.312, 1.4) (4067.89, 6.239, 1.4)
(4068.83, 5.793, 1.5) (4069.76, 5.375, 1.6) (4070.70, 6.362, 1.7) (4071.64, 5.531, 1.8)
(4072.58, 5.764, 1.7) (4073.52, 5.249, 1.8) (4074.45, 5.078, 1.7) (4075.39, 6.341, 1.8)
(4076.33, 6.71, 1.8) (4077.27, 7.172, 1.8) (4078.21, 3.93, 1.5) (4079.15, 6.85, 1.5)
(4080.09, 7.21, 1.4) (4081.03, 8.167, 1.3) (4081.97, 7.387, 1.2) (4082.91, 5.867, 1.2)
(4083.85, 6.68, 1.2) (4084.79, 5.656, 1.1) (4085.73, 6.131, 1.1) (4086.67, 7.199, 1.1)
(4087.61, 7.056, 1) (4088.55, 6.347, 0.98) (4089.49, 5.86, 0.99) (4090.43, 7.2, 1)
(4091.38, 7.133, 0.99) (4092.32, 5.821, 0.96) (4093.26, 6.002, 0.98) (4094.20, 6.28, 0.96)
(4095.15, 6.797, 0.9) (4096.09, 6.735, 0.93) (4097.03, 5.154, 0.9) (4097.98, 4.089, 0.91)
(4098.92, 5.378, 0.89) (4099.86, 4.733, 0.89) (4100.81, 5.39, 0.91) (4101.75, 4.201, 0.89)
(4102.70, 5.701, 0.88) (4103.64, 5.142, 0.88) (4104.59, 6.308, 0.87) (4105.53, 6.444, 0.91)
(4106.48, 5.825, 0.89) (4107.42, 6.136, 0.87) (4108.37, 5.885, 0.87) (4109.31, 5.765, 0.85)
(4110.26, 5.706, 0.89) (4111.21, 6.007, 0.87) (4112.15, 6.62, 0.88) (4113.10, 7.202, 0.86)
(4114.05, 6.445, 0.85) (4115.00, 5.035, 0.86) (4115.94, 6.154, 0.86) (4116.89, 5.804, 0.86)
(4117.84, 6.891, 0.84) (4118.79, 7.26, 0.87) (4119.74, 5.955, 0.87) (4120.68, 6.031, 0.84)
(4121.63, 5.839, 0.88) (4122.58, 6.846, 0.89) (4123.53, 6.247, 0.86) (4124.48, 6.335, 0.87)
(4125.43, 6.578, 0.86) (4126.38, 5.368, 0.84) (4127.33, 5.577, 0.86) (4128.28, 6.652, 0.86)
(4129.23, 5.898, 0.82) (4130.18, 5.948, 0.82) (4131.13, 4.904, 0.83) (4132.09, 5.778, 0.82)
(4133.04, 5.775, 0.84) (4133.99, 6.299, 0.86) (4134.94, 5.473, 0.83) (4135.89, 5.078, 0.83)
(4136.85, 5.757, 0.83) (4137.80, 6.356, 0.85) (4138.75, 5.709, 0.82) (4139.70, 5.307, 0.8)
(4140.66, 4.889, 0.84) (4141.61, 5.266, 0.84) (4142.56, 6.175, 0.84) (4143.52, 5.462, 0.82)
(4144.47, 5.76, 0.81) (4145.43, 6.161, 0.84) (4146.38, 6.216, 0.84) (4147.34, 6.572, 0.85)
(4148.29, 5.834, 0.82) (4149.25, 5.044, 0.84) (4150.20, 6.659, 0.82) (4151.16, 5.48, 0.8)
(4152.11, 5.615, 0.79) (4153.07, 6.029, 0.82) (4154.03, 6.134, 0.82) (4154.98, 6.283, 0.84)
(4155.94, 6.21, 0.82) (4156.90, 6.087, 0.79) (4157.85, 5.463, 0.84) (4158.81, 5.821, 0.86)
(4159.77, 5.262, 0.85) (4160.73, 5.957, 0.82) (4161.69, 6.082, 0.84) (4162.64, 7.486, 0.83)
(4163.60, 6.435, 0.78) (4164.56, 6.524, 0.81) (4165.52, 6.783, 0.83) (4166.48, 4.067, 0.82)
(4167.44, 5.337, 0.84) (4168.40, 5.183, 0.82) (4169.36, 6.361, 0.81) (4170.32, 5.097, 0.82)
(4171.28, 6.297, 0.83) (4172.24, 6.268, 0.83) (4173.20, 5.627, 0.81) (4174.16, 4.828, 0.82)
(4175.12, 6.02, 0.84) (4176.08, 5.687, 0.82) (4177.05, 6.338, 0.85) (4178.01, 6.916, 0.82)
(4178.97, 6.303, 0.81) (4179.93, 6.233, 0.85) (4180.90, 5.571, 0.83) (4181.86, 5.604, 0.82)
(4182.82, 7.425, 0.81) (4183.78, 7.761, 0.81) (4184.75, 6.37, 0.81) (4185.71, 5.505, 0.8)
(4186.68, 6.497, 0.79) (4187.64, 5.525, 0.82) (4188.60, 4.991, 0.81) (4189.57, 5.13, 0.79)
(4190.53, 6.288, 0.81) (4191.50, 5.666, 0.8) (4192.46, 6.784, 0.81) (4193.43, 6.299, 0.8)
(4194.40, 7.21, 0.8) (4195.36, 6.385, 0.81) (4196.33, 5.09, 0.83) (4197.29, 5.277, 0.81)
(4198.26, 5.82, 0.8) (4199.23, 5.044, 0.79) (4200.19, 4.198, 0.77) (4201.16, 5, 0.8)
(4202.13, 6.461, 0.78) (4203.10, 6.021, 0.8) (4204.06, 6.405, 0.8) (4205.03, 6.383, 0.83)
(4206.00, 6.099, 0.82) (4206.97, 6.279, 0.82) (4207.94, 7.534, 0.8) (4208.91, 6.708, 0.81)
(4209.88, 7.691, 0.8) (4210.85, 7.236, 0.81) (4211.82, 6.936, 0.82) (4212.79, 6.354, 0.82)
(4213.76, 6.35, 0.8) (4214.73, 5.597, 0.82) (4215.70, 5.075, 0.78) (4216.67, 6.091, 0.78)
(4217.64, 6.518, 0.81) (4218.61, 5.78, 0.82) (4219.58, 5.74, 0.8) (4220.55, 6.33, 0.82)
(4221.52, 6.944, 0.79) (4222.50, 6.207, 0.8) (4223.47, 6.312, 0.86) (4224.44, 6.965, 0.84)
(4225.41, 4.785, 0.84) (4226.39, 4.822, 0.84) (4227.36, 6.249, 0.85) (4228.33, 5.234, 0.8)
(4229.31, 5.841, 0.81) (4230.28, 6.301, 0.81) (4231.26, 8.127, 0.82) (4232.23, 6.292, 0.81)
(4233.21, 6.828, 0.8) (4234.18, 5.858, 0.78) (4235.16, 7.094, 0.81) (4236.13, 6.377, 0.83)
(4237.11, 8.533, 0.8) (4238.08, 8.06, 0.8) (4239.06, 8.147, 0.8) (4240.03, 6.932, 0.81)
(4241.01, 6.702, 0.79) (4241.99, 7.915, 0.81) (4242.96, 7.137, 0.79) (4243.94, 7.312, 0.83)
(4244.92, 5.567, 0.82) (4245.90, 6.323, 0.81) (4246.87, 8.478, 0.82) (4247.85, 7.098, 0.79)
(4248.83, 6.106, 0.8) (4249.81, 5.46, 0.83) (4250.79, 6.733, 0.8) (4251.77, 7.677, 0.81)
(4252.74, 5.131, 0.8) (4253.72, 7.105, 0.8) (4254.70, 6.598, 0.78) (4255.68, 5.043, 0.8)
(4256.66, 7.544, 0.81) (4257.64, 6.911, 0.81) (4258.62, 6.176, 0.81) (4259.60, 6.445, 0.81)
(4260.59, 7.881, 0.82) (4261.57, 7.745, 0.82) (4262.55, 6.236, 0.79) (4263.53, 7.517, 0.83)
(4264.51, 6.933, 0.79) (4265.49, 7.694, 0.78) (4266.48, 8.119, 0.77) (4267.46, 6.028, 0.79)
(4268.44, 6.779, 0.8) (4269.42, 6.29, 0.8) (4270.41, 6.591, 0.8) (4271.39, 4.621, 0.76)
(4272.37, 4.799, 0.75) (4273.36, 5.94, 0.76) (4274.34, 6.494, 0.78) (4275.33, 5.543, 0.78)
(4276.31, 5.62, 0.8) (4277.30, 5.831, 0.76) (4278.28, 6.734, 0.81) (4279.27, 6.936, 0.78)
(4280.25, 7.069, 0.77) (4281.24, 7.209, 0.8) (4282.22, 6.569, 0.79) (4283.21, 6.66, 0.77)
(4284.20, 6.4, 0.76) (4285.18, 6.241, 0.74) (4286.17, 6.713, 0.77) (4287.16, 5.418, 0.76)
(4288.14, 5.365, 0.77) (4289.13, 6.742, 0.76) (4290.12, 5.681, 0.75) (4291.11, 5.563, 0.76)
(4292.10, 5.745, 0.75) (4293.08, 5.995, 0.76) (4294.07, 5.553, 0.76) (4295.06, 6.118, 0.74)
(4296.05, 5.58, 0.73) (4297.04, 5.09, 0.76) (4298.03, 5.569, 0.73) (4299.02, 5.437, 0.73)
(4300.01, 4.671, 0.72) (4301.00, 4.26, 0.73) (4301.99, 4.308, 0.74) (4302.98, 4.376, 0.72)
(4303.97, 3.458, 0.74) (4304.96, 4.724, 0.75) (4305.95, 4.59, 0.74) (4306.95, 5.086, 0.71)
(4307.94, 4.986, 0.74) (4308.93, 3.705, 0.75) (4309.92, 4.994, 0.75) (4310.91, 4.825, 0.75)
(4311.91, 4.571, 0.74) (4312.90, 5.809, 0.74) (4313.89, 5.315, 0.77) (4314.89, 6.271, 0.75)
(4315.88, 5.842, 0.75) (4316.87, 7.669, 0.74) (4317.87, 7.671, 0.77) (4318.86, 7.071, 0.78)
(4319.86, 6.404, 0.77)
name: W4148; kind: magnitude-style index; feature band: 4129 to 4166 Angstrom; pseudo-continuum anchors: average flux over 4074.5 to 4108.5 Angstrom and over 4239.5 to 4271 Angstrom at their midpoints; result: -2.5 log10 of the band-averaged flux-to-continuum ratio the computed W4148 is 0.08 mag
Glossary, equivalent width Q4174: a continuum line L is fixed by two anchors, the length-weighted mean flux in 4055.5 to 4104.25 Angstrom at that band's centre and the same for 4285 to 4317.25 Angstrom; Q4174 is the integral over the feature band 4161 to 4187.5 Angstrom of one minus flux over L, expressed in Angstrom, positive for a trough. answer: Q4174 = -2.0 Angstrom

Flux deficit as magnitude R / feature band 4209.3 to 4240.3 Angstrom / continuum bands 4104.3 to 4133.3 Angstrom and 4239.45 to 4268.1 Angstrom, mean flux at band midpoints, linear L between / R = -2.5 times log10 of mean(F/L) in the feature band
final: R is 0.03 mag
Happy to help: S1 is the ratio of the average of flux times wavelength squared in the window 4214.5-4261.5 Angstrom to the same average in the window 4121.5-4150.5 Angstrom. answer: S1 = 1.18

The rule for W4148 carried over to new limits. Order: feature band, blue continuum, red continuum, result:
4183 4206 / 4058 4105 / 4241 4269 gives 0.10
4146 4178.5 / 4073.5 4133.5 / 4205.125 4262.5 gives 0.07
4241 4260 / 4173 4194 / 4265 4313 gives -0.15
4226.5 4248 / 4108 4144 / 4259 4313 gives -0.17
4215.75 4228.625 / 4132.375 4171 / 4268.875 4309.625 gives -0.05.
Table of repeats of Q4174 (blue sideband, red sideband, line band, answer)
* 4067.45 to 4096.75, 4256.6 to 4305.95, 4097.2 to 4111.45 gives 1.8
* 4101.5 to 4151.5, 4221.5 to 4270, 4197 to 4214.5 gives 0.7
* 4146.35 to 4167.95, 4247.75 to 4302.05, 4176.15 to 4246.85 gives -2.9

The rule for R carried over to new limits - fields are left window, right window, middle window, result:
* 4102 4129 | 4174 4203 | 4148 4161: 0.03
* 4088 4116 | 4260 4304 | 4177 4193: -0.03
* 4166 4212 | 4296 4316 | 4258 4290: -0.24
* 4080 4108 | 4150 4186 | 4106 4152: 0.02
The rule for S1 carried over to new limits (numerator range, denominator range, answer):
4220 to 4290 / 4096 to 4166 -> 1.18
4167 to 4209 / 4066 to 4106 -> 1.03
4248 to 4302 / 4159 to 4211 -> 1.07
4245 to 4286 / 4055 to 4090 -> 1.21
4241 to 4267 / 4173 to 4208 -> 1.18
